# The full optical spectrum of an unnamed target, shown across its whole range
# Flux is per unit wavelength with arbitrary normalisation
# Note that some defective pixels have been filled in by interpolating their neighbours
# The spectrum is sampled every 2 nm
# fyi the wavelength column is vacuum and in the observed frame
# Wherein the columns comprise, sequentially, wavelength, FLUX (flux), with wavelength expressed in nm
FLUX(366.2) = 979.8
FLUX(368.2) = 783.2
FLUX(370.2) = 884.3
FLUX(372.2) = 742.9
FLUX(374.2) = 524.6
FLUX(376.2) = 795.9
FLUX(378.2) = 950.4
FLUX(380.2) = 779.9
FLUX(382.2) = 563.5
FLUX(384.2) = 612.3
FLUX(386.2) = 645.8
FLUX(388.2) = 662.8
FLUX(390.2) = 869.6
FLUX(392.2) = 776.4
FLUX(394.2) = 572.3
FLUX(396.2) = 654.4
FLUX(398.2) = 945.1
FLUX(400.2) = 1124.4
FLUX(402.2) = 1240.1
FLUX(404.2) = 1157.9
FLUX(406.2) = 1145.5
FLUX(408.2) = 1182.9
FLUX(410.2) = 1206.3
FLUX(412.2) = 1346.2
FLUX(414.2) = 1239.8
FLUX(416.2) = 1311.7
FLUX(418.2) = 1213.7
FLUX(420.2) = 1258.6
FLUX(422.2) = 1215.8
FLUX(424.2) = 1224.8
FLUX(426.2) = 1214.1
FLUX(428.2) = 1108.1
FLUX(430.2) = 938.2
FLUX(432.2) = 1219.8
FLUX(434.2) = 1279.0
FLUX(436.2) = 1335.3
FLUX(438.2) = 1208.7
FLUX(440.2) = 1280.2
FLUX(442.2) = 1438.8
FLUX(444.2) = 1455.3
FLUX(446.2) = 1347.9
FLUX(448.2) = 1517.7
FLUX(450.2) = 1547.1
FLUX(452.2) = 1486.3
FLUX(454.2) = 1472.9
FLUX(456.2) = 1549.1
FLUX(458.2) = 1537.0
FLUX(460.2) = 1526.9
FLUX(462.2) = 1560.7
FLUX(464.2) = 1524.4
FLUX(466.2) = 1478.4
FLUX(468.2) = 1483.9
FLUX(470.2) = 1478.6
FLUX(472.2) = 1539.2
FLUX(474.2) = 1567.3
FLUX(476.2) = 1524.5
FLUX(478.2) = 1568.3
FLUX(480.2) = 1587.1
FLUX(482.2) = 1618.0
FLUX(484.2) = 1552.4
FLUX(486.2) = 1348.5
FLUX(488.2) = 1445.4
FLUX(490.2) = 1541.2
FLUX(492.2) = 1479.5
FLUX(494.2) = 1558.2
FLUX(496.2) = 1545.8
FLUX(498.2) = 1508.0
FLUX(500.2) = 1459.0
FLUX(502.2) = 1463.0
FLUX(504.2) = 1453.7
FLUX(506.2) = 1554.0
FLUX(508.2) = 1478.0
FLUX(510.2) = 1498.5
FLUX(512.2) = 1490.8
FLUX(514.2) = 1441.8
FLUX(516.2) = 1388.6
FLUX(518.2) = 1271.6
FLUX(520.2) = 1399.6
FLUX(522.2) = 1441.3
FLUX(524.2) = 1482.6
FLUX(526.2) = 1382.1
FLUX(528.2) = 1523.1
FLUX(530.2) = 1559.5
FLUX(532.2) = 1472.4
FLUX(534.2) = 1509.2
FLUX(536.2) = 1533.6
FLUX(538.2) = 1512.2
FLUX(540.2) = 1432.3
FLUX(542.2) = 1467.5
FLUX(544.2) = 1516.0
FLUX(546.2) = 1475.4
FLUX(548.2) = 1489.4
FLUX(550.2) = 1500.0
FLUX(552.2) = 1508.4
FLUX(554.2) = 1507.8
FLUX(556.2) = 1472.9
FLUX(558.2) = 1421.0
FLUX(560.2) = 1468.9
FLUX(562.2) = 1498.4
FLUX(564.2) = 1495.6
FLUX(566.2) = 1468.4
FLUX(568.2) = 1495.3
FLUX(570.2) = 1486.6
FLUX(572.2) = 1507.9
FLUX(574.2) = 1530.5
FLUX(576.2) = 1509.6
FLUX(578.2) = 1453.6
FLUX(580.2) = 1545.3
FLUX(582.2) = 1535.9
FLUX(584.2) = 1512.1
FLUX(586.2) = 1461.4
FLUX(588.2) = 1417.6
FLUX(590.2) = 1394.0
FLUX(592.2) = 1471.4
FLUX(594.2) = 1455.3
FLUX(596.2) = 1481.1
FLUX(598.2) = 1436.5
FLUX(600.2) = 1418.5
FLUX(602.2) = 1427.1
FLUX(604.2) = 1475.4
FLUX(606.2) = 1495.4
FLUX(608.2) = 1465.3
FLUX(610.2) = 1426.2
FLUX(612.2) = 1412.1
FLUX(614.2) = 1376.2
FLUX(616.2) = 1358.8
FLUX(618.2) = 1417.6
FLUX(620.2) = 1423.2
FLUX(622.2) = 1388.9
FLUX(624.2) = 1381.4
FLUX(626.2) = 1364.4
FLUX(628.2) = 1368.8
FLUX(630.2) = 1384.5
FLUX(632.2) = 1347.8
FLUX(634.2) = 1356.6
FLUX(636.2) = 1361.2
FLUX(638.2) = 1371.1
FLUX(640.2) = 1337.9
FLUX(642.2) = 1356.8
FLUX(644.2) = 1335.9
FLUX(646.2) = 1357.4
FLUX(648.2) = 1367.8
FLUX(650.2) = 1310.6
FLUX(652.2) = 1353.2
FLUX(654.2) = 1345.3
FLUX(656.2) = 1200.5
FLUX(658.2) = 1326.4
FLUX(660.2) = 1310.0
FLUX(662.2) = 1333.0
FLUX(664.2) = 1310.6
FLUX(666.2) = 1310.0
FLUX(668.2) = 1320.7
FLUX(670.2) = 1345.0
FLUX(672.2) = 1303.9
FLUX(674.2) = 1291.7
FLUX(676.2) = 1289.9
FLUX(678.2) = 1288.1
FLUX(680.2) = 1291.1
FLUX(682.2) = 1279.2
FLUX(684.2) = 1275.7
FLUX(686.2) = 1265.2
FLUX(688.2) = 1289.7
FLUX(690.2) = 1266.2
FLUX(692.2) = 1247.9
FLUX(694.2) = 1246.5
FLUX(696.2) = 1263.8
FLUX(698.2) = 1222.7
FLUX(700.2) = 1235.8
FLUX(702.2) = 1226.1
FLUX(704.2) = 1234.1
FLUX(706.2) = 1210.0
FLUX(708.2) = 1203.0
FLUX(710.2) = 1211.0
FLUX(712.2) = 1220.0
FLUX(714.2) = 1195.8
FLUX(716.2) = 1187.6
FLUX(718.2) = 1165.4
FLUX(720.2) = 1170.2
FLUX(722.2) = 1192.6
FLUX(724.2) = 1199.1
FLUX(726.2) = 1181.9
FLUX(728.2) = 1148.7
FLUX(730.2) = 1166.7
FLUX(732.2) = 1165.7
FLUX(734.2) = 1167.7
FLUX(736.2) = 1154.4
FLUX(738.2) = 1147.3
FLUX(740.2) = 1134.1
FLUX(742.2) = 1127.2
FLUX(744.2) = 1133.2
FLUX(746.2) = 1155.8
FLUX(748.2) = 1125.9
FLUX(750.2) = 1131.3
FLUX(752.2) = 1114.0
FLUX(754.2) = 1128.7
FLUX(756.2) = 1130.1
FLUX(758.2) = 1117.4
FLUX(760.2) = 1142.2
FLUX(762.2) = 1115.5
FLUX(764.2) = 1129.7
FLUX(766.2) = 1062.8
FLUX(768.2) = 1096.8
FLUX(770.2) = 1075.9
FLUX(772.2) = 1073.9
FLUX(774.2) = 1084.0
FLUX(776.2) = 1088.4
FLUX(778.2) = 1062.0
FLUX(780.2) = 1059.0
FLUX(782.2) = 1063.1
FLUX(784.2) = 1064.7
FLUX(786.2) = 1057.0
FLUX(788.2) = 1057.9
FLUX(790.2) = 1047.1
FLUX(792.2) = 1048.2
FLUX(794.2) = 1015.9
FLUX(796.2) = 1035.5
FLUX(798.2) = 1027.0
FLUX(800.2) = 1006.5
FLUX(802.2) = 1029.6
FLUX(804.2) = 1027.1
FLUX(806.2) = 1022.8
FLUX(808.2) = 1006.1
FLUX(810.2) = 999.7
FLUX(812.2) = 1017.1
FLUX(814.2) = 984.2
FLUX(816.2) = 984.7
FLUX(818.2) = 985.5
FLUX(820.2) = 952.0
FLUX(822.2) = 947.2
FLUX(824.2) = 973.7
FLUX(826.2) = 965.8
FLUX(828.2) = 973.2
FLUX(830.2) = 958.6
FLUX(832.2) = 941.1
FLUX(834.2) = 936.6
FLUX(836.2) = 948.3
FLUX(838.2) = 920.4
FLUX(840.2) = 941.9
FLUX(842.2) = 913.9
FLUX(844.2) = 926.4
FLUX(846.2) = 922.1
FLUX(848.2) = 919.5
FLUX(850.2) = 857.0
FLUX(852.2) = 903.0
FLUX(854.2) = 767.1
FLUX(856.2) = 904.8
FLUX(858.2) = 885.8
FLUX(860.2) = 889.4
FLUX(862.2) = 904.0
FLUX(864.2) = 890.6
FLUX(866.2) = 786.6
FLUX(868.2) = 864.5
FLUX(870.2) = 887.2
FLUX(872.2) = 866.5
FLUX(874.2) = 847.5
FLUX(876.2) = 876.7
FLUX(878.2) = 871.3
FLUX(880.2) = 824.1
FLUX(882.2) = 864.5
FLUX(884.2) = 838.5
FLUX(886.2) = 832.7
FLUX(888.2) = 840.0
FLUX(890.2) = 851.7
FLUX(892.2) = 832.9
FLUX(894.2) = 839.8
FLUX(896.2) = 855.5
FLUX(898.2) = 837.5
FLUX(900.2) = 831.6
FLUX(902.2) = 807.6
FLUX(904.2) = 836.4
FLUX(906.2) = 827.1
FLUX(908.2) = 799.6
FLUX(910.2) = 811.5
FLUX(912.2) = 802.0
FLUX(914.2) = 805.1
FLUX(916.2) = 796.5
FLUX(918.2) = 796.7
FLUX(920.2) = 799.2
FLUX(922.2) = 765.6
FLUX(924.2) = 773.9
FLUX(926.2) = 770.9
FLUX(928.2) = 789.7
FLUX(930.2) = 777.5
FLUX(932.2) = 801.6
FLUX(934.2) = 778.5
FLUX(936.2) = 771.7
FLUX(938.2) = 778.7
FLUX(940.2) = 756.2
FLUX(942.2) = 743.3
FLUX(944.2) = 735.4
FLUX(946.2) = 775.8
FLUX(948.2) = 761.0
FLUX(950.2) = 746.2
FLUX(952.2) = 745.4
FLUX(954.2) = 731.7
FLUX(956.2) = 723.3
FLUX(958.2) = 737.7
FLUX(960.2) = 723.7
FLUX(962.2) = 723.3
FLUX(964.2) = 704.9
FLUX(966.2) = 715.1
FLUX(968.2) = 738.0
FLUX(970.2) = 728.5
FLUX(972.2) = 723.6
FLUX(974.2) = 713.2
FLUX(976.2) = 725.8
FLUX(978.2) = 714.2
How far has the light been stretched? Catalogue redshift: 0.000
